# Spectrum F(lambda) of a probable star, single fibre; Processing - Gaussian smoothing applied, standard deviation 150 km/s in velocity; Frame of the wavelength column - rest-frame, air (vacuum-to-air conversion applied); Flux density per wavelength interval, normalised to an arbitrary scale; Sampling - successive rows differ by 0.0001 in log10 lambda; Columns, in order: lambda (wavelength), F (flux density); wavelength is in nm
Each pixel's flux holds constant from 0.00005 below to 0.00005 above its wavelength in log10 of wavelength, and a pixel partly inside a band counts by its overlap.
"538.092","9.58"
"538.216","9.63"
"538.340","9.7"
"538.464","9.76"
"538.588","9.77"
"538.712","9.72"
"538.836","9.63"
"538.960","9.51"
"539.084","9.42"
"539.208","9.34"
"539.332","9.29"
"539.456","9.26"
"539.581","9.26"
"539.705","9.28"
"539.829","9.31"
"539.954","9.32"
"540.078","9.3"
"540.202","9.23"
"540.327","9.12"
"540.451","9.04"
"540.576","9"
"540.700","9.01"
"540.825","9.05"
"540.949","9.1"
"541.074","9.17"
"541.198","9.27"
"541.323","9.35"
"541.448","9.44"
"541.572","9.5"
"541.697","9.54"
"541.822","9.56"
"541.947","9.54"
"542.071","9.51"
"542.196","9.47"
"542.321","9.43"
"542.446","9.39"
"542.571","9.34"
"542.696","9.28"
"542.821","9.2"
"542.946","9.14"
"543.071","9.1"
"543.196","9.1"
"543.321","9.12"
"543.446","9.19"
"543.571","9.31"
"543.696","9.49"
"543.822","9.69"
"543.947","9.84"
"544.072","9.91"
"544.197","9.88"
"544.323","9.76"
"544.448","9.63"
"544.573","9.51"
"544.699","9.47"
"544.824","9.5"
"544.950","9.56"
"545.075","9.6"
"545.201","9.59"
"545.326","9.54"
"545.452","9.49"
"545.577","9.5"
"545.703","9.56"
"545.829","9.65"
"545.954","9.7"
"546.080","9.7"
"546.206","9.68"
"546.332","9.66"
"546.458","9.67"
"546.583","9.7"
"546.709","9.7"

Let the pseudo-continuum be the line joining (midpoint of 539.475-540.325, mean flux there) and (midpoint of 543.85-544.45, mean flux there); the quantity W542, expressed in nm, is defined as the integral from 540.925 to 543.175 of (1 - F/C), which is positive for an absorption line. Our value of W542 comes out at 0.05 nm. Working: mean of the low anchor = 9.26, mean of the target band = 9.35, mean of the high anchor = 9.82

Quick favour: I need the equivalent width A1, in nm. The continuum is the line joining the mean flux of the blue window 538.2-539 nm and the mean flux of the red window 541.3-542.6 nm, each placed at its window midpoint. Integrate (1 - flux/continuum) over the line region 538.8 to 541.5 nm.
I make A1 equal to 0.09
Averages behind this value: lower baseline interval 9.68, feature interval 9.25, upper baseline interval 9.47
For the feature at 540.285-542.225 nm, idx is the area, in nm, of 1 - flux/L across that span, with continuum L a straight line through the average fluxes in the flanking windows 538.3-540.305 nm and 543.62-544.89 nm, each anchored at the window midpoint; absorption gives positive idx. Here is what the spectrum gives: 0.05 nm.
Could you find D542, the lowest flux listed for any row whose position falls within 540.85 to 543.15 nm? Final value 9.1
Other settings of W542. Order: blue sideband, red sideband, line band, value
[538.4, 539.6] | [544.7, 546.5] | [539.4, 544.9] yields 0.11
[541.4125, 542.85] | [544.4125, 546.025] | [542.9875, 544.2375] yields 0.01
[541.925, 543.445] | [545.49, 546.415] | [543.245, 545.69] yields -0.02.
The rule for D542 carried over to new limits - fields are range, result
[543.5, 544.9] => 9.31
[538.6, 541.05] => 9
